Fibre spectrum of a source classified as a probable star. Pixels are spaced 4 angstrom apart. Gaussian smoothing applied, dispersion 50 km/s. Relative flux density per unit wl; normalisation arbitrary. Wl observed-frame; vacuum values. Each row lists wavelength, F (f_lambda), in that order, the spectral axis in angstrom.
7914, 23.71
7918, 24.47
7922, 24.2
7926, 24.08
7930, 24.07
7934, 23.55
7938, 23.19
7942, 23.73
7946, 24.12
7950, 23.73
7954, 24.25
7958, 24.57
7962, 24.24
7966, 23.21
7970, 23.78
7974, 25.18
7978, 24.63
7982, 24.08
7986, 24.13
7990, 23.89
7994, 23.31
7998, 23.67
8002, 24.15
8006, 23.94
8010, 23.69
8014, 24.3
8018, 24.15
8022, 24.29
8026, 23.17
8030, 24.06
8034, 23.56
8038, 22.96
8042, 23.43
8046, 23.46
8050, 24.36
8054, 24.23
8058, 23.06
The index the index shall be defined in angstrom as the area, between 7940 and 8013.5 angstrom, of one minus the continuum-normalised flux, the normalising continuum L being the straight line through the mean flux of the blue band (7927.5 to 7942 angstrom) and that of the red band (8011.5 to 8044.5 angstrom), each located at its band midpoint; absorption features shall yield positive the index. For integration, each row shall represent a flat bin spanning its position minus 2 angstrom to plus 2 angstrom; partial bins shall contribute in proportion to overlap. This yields -1.1 angstrom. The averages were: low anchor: 23.6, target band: 24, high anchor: 23.7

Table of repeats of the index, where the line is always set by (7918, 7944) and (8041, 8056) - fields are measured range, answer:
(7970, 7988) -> -0.4 angstrom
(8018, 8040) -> 0.2 angstrom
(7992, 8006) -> 0.1 angstrom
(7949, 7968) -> -0.1 angstrom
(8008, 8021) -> -0.1 angstrom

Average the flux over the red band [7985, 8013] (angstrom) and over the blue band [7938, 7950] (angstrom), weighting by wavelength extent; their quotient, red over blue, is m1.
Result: 1.00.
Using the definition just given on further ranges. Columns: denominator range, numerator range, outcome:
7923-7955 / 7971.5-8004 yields 1.01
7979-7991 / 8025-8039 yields 0.97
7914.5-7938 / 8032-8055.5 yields 0.99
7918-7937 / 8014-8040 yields 0.99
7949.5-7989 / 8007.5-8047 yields 0.98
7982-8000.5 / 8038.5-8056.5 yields 1.00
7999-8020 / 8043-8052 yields 0.99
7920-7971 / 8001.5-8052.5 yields 1.00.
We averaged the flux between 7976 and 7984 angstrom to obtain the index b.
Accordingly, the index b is 24.4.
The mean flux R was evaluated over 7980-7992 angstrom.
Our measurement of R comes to 24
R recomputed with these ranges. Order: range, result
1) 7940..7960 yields 24.1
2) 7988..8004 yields 23.8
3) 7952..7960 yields 24.4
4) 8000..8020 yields 24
